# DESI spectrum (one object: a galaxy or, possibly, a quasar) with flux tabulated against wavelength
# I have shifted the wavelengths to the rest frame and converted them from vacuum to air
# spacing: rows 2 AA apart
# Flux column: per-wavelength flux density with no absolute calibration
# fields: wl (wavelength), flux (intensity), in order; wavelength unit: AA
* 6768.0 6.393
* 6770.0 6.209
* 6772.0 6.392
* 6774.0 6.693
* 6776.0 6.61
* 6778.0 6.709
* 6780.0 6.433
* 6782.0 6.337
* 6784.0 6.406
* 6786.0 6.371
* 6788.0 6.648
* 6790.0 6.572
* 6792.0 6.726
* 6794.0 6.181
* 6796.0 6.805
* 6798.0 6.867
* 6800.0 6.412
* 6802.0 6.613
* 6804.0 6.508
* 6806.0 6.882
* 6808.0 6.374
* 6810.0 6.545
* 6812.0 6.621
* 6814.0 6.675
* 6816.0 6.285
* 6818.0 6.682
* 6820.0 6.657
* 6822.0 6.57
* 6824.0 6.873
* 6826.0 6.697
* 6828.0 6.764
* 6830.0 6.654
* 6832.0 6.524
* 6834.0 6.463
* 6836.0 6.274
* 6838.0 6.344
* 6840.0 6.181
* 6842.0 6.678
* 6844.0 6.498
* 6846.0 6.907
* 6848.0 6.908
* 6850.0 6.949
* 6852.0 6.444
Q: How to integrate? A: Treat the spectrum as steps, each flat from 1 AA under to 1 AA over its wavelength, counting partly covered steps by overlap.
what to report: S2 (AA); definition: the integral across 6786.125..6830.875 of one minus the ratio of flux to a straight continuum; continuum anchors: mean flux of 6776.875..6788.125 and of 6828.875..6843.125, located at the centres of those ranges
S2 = -1.1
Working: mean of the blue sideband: 6.47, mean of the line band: 6.61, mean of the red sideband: 6.45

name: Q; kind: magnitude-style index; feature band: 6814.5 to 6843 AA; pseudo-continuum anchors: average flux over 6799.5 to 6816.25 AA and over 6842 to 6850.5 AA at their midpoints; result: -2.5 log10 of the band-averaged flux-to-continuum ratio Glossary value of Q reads 0.02 mag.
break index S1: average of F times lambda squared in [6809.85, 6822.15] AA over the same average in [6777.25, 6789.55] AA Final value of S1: 1.0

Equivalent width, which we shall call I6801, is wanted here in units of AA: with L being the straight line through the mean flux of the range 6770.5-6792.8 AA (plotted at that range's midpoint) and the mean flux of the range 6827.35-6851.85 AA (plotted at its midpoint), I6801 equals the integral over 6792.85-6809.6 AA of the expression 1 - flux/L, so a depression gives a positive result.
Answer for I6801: -0.1 AA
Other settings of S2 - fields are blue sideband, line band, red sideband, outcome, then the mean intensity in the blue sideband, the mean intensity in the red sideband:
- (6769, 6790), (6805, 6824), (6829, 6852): -0.2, 6.49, 6.57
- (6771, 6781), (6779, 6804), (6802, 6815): 0.2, 6.57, 6.6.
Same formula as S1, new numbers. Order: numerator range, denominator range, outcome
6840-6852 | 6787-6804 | 1.03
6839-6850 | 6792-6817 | 1.03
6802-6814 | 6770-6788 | 1.03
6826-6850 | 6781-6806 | 1.02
